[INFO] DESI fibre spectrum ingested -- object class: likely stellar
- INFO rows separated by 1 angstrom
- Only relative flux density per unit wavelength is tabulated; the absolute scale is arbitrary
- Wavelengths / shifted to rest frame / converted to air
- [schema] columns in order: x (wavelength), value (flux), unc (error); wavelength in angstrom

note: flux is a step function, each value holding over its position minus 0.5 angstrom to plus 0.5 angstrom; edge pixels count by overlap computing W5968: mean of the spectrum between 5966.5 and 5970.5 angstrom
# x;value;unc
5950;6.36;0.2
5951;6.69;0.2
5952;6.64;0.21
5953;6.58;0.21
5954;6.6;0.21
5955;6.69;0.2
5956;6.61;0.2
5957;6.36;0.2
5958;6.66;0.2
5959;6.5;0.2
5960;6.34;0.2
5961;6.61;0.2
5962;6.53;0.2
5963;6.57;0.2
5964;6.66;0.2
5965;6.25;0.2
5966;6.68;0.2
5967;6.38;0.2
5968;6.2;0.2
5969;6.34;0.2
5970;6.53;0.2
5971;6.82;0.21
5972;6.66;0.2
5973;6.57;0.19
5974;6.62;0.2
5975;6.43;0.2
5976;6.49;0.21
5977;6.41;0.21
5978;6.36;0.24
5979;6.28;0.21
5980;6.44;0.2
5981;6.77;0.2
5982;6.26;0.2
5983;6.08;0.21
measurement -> 6.36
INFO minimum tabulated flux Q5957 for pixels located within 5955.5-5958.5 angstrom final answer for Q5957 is 6.36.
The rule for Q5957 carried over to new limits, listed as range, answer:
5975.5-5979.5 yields 6.28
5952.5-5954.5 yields 6.58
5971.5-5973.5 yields 6.57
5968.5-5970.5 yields 6.34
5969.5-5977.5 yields 6.41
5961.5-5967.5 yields 6.25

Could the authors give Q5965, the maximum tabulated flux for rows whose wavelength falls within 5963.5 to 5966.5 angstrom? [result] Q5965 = 6.68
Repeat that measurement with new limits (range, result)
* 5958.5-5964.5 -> 6.66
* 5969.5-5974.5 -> 6.82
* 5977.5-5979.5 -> 6.36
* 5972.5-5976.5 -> 6.62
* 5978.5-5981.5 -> 6.77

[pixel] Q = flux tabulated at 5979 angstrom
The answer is 6.28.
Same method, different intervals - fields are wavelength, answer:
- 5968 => 6.2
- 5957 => 6.36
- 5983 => 6.08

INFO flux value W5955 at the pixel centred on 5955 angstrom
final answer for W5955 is 6.69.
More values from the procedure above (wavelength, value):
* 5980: 6.44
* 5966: 6.68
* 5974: 6.62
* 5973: 6.57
